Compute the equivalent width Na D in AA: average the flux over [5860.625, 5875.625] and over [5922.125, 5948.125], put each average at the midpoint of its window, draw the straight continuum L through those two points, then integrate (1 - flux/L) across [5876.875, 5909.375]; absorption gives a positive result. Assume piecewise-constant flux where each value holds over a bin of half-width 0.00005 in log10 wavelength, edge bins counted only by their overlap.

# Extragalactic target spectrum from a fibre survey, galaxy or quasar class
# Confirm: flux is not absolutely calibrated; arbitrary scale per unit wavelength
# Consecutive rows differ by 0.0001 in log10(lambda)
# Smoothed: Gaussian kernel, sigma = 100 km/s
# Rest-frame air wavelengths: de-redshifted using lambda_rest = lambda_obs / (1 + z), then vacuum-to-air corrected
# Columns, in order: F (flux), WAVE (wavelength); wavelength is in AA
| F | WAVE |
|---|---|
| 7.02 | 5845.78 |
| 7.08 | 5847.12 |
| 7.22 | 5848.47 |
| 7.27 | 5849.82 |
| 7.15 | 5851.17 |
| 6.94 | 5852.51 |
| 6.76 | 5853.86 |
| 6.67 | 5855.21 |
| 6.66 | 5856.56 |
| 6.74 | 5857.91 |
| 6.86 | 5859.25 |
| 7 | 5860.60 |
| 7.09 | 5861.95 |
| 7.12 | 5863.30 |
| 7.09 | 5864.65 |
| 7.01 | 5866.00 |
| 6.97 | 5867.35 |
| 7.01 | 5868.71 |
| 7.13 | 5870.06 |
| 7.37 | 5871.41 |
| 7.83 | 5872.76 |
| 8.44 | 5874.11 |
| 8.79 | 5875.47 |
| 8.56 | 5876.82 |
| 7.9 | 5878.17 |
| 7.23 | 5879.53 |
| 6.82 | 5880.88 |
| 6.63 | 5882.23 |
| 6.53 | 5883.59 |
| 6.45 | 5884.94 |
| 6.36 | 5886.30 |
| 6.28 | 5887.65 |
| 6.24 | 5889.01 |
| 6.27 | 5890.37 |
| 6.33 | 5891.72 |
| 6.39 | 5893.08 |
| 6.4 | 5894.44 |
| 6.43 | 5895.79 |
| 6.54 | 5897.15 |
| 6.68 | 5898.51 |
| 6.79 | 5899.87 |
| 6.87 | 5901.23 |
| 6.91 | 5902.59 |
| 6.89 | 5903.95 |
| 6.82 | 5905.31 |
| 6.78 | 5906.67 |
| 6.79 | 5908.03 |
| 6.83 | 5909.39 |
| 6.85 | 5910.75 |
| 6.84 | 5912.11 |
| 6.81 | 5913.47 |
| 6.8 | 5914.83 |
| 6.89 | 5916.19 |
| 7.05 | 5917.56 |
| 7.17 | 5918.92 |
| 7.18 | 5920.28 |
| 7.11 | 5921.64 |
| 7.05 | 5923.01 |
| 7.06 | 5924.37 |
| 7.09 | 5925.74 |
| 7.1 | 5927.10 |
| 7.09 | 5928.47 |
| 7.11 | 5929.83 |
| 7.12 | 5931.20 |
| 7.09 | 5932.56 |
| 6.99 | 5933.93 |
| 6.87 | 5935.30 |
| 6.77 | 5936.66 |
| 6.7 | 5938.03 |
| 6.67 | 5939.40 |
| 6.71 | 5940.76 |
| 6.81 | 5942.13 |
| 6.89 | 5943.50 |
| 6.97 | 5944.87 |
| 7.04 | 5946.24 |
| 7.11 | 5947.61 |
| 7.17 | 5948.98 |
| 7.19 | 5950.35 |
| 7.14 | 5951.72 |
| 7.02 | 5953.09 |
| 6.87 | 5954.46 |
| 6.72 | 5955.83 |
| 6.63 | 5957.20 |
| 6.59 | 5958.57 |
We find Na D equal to 2.3 AA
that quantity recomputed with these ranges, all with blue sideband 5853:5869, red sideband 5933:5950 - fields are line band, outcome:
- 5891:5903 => 0.6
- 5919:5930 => -0.3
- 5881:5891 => 0.7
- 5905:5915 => 0.1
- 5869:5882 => -1.5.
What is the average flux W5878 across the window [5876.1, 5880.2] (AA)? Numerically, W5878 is 7.91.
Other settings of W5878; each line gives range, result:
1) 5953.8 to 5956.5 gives 6.8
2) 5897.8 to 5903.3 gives 6.8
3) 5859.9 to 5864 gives 7.07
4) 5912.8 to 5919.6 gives 6.94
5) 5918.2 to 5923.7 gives 7.14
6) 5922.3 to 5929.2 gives 7.07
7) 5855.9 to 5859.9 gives 6.77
